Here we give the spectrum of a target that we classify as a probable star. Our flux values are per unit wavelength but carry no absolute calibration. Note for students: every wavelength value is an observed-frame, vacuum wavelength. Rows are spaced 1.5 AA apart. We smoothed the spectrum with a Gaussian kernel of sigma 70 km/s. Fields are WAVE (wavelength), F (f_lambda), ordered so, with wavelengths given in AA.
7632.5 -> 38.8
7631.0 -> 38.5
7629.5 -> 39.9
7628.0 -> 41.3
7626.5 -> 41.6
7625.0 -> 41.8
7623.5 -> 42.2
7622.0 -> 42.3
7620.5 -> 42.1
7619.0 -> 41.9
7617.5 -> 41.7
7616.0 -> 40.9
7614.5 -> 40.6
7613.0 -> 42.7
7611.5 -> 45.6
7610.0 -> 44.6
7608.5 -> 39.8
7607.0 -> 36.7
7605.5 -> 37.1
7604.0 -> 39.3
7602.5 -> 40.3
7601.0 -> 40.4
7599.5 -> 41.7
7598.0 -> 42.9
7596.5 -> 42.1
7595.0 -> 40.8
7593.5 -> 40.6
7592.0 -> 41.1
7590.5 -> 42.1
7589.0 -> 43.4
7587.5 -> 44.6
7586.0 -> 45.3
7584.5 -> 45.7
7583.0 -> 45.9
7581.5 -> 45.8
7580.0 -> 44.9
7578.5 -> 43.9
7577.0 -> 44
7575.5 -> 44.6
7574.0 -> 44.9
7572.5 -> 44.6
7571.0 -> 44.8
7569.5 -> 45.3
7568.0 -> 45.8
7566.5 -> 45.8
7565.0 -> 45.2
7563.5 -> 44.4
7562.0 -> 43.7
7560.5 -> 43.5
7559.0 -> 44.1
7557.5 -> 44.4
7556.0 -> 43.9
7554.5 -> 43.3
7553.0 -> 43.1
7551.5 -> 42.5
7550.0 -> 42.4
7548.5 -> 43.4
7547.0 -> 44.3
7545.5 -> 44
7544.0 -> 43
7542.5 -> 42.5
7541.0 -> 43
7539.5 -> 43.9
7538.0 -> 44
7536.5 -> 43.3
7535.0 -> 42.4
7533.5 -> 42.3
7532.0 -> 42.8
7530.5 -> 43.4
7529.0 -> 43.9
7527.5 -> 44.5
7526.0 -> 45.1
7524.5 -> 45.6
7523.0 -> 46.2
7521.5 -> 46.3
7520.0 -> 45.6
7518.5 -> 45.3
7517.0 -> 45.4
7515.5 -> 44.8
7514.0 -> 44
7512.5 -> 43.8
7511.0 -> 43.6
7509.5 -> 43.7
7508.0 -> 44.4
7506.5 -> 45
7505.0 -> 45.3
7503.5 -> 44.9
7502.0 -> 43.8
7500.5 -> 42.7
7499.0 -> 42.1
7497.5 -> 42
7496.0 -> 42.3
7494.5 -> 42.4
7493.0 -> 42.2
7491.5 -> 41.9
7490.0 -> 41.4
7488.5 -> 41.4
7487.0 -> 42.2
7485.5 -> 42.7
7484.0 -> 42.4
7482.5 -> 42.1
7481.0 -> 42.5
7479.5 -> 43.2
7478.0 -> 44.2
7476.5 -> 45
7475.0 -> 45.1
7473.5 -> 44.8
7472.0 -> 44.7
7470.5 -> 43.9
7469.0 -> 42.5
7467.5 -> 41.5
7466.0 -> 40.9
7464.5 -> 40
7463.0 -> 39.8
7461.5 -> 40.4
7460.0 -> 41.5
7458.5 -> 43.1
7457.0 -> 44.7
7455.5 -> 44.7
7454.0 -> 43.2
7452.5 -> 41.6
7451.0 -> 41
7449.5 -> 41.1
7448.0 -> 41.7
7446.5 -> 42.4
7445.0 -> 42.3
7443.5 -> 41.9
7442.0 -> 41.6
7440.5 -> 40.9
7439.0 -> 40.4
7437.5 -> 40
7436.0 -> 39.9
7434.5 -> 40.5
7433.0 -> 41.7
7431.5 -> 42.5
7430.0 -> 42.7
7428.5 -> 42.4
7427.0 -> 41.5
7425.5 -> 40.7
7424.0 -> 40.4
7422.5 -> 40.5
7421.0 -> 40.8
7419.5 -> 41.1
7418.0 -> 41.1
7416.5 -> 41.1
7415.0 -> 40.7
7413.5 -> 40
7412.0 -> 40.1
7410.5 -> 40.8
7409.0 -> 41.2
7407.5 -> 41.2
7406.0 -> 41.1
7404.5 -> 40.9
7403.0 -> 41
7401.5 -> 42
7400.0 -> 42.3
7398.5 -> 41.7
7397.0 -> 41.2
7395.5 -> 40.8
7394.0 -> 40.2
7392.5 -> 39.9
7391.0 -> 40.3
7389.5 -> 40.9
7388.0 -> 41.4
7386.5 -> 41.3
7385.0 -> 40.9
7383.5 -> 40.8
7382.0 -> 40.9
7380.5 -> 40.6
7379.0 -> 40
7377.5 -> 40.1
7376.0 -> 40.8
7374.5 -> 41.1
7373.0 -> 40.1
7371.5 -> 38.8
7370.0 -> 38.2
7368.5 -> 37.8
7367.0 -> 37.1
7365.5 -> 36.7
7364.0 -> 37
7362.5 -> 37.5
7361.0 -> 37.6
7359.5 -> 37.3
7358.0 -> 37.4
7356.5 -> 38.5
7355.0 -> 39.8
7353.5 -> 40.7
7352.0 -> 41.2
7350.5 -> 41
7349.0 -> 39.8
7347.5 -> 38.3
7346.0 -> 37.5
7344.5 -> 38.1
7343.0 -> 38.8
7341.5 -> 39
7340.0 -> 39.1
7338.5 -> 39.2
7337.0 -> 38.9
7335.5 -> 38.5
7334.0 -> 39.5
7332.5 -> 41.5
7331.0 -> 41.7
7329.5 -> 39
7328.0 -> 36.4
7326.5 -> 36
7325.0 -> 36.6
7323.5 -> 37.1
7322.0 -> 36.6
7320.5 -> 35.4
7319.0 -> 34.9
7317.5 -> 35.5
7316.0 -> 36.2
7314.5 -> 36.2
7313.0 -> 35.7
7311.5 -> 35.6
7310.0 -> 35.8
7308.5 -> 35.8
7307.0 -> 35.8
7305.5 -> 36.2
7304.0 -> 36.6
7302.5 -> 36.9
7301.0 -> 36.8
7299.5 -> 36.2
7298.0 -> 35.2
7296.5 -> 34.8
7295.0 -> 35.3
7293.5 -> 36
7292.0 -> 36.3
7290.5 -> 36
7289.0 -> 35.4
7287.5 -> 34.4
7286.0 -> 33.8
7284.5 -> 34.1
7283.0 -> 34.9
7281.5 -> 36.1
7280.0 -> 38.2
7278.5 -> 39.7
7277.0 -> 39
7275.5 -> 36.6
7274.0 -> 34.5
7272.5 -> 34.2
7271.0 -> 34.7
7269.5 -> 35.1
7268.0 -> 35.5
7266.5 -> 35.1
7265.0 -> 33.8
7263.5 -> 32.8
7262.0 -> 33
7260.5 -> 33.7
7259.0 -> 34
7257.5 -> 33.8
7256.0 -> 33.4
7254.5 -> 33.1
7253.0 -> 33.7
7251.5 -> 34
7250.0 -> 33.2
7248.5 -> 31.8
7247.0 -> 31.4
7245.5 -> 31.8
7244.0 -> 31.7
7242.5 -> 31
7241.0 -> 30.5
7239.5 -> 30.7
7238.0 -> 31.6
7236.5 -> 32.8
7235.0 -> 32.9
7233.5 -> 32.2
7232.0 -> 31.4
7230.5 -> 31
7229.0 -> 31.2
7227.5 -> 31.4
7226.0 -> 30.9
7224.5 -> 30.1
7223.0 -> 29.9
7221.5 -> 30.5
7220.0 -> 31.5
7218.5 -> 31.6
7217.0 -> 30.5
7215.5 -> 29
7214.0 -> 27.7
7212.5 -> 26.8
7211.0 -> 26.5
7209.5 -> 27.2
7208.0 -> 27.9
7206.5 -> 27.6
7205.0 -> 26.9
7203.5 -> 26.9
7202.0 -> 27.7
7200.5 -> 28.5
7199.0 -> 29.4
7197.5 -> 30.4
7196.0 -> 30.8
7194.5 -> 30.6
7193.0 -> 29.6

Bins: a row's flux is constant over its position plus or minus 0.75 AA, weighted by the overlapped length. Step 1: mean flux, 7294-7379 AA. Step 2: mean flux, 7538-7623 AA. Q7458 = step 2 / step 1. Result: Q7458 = 1.14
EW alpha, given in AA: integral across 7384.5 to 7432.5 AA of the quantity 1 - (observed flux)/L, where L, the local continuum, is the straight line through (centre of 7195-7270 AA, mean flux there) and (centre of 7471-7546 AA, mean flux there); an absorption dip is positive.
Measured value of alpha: -2.4 AA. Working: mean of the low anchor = 31.1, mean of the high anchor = 43.7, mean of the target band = 41.1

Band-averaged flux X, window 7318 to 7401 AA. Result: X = 39.2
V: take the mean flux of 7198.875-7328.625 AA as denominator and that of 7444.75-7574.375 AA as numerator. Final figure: 1.3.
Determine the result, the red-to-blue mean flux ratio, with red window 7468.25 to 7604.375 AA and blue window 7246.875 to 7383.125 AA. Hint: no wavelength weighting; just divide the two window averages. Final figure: 1.18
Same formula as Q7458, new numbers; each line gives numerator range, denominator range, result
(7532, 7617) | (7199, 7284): 1.35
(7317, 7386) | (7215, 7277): 1.19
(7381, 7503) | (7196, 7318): 1.27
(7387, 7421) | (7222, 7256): 1.29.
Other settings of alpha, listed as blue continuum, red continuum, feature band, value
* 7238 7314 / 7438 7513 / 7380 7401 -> -0.9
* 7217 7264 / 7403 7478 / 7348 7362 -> -0.6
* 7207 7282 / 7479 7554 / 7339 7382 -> -2.1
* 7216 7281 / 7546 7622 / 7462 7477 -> -1.2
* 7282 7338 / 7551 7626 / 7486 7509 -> -1.2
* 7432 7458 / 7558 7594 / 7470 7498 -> -0.3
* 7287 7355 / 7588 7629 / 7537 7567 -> -2.3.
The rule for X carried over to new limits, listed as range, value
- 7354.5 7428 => 40.1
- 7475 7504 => 42.7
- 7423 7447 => 41.3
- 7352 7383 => 39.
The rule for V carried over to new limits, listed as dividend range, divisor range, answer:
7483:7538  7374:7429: 1.07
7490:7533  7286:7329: 1.23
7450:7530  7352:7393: 1.10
